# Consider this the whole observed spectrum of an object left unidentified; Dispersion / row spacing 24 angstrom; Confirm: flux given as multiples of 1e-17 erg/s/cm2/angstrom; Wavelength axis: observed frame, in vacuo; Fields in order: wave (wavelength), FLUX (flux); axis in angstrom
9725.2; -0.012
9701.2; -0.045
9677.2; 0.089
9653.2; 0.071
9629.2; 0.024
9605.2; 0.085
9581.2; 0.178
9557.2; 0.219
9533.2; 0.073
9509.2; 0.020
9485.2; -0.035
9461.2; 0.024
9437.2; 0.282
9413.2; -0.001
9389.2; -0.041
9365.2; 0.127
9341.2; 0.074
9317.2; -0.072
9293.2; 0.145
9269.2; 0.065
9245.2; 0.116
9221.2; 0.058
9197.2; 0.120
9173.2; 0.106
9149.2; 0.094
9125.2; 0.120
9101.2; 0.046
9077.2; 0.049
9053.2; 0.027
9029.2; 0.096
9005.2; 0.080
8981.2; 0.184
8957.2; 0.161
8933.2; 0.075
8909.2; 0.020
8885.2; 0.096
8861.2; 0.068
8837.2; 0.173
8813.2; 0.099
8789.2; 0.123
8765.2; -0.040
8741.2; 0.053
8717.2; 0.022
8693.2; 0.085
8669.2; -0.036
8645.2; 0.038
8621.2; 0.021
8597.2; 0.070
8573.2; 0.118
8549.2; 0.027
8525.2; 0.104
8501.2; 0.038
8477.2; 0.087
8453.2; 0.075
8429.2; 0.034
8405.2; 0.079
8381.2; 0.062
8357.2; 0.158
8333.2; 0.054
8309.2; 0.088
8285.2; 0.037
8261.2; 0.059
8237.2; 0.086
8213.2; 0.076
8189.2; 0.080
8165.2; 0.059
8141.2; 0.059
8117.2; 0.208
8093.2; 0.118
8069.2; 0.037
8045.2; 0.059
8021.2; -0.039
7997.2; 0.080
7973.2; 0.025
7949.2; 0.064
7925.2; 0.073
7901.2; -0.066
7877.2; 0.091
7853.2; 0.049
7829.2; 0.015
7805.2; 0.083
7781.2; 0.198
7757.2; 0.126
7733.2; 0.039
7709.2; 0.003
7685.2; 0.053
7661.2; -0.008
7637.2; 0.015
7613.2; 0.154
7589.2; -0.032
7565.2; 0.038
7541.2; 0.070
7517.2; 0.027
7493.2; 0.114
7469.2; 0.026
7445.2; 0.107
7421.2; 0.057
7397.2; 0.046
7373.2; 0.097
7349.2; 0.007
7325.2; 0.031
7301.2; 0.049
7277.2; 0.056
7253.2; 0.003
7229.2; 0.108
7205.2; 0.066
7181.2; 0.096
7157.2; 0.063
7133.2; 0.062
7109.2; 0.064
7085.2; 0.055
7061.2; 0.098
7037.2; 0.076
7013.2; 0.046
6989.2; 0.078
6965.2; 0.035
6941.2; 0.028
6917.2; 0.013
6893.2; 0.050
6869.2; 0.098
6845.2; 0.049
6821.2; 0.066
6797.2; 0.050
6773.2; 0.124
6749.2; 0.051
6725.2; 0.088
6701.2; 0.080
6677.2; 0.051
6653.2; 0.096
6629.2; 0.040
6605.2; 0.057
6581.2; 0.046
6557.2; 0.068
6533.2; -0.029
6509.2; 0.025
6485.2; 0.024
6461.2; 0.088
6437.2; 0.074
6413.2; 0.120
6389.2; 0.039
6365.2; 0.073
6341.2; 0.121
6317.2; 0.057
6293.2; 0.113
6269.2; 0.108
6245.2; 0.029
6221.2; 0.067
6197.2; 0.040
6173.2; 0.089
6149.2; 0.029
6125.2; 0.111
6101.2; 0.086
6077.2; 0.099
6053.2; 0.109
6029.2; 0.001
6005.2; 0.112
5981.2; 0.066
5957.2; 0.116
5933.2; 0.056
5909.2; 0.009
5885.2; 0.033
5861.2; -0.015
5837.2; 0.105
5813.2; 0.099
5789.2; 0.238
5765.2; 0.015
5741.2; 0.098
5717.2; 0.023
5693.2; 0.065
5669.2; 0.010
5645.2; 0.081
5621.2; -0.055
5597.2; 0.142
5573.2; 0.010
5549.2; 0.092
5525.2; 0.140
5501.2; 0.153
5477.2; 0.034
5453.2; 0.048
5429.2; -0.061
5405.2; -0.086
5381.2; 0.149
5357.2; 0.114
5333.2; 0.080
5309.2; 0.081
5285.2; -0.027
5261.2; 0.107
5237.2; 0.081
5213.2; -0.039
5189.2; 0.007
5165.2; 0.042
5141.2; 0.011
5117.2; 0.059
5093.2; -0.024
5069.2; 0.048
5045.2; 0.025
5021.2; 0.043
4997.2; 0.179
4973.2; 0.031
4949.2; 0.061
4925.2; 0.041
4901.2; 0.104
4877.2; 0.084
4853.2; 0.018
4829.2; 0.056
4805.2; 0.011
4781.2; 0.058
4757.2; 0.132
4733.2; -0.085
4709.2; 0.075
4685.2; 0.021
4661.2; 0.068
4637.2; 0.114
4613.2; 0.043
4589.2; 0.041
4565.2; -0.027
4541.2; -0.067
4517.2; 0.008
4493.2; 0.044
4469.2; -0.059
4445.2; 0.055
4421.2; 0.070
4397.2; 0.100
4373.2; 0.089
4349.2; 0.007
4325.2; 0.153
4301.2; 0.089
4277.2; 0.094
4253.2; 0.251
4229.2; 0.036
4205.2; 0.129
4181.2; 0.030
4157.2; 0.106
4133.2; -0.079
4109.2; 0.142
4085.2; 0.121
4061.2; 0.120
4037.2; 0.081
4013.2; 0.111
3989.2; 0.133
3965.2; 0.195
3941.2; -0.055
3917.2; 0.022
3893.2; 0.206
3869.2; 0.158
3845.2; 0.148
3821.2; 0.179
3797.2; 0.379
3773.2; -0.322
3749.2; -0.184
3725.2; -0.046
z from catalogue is 1.175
